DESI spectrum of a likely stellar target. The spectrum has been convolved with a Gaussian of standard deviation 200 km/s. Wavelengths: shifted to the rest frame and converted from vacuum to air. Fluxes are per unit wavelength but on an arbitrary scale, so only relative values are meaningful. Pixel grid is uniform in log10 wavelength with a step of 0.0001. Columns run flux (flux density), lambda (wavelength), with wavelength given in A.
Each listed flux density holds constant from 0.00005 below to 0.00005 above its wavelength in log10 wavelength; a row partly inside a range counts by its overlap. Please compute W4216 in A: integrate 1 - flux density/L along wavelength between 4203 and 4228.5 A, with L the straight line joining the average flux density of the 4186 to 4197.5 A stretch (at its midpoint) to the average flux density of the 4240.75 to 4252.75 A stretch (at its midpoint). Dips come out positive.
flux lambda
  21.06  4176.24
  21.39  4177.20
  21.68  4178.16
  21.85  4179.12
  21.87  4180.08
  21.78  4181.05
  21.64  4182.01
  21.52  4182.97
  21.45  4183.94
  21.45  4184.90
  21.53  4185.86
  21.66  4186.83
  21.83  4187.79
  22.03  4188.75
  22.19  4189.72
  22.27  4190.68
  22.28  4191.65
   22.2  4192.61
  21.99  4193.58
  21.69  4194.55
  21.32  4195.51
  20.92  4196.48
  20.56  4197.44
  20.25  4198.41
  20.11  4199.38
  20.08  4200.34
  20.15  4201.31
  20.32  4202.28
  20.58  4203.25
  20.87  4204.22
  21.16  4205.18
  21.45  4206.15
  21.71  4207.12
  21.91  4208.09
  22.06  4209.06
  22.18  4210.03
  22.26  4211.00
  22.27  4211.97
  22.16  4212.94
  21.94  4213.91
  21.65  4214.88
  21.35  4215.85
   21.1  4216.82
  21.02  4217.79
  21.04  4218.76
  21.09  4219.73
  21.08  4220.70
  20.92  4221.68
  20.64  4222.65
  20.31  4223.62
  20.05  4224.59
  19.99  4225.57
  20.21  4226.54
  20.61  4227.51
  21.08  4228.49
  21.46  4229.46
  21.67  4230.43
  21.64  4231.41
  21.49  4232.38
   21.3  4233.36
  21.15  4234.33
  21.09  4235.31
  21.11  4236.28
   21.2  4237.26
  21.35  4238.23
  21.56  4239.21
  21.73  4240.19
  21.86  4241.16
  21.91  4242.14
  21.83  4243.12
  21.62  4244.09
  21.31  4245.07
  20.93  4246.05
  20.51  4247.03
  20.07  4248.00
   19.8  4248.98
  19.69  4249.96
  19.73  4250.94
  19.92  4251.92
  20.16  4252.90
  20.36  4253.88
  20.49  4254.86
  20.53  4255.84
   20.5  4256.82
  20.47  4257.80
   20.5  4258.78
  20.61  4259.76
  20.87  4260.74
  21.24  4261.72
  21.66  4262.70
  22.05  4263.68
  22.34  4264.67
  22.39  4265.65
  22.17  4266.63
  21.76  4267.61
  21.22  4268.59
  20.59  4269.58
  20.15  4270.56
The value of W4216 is 0.1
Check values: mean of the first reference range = 21.8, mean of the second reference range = 20.7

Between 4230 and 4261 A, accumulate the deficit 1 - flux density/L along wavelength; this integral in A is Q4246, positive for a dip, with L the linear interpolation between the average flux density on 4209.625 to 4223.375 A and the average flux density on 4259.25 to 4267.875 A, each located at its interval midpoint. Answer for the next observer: 1.0 A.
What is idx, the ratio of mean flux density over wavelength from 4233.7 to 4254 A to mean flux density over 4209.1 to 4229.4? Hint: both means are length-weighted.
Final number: 1.0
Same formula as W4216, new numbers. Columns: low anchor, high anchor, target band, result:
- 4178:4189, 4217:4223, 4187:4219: -0.17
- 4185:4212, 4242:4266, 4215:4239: 0.11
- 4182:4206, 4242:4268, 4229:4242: -0.25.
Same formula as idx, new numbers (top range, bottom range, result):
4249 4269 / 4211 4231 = 0.99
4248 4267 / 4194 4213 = 0.98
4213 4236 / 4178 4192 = 0.97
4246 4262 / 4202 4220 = 0.95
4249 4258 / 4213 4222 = 0.95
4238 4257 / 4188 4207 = 0.98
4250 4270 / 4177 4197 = 0.96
